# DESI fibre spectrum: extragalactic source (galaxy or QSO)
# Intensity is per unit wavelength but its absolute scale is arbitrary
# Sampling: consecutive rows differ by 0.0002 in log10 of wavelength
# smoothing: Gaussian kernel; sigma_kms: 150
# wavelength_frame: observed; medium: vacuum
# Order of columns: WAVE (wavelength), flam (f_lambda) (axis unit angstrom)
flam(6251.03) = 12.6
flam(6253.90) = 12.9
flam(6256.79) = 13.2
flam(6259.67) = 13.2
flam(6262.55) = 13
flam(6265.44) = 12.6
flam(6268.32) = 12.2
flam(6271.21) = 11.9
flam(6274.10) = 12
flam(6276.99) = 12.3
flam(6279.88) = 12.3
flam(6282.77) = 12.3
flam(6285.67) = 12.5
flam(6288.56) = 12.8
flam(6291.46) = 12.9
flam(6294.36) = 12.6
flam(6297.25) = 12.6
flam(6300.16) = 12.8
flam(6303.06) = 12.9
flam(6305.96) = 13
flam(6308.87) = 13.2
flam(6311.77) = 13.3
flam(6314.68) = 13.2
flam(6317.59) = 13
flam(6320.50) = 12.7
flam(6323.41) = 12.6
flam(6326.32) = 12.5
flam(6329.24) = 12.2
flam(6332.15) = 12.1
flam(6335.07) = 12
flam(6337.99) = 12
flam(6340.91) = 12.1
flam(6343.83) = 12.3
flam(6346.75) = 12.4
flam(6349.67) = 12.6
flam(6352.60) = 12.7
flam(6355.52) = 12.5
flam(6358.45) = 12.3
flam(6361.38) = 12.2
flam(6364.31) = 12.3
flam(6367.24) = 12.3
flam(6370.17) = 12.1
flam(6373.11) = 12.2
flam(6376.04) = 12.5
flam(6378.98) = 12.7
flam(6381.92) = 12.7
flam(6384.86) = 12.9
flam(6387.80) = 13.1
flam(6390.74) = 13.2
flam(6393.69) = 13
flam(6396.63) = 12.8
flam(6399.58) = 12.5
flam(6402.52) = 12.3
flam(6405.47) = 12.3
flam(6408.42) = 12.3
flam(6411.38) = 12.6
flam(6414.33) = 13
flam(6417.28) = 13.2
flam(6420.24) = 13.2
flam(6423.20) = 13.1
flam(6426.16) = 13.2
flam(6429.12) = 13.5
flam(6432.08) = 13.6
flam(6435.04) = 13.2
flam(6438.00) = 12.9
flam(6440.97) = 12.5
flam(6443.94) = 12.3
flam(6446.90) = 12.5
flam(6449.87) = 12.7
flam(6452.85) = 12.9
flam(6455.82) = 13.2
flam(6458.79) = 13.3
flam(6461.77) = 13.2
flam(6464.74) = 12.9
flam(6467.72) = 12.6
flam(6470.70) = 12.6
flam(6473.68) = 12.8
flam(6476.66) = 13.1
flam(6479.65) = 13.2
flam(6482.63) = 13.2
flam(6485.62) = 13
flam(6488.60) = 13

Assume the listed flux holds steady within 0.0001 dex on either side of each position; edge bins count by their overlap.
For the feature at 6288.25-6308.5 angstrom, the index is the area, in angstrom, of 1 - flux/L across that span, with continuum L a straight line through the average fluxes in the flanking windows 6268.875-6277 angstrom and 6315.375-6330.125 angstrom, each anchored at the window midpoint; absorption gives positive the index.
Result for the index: -0.8 angstrom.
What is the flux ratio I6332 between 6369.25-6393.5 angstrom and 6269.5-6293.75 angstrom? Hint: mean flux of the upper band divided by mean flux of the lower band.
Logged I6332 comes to 1.03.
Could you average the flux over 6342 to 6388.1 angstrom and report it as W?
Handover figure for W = 12.5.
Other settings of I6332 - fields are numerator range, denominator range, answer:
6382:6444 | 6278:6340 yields 1.02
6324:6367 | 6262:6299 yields 0.99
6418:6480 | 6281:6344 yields 1.03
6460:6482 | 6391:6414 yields 1.03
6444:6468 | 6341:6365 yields 1.04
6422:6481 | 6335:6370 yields 1.05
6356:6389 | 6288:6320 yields 0.96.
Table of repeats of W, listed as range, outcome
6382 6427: 12.8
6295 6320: 13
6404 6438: 13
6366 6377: 12.3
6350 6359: 12.5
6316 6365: 12.4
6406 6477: 12.9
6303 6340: 12.7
